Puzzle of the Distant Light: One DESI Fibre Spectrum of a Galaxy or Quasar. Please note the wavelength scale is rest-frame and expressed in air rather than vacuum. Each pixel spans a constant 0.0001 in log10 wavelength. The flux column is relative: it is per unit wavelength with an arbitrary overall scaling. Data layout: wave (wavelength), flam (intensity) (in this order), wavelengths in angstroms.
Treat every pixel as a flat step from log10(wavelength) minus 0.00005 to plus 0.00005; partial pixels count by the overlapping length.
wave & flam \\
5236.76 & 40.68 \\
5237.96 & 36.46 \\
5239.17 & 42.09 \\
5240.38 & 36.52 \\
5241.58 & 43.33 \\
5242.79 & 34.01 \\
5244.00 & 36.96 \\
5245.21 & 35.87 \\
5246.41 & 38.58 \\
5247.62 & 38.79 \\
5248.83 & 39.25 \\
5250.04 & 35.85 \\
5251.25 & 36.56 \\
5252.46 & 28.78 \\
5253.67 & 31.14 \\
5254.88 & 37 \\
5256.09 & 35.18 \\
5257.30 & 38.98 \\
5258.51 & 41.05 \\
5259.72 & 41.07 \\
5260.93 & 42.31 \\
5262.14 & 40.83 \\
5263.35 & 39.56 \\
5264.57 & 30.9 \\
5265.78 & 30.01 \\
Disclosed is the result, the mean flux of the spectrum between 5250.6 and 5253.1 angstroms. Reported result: 32.7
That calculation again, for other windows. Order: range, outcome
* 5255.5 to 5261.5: 39.7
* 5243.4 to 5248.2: 37.6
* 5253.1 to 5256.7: 34.5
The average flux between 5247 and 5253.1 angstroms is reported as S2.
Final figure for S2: 35.8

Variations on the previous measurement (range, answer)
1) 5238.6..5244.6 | 38.5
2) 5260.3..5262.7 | 41.6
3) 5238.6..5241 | 39.4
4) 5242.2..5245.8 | 35.6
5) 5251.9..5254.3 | 30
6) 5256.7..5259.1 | 40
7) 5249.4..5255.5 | 33.9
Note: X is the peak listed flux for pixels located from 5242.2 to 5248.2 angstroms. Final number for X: 38.79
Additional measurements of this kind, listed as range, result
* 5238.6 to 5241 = 42.09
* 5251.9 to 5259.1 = 41.05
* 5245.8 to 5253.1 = 39.25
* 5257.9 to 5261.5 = 42.31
